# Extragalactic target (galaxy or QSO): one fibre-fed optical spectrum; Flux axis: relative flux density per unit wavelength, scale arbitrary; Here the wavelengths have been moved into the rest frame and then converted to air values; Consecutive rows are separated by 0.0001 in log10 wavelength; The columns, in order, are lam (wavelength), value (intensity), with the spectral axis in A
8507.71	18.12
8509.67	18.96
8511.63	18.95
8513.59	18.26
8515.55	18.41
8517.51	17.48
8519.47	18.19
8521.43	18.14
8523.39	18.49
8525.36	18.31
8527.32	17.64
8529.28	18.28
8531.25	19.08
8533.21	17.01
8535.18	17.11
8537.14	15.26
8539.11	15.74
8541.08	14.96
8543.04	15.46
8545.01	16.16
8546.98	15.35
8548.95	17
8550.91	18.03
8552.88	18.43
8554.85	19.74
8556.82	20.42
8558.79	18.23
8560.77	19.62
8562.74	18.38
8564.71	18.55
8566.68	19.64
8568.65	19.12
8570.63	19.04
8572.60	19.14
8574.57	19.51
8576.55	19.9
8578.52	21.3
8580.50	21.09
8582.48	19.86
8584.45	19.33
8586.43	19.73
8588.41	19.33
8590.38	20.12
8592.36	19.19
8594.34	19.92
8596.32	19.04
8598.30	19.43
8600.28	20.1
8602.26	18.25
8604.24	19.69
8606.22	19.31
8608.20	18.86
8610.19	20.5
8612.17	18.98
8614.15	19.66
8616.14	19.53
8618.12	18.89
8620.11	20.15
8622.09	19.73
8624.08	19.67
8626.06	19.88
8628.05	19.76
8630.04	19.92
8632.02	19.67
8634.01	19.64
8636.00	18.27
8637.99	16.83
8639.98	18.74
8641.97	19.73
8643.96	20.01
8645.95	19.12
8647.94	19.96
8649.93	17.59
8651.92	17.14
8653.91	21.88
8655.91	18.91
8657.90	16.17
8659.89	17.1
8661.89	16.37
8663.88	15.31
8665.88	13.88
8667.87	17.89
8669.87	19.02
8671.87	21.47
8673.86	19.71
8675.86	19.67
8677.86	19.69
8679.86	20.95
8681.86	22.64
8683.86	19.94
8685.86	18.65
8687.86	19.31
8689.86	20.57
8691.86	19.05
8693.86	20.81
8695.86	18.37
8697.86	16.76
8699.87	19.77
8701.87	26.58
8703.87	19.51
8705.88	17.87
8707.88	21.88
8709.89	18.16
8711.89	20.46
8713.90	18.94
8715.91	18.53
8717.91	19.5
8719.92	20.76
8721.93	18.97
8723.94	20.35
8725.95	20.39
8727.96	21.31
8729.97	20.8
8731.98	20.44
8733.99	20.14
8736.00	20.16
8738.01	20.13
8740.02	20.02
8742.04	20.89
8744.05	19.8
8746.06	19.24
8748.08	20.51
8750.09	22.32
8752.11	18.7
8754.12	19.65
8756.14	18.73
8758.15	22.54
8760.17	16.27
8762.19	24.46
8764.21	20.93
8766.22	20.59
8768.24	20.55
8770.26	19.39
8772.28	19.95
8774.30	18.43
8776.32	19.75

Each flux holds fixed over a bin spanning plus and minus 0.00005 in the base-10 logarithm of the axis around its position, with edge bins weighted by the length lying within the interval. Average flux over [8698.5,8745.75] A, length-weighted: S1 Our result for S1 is 20.2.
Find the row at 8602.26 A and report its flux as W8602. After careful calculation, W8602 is 18.25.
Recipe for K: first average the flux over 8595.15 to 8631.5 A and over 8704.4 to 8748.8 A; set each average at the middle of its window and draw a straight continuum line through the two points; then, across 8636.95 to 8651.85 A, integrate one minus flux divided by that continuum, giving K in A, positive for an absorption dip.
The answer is 0.7 A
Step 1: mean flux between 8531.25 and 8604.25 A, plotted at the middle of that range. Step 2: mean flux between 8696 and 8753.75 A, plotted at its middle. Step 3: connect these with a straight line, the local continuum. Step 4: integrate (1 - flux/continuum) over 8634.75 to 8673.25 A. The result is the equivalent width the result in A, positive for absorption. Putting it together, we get 2.4 A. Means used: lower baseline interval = 18.6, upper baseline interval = 20.1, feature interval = 18.2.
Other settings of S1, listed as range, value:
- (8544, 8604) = 19.1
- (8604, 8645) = 19.4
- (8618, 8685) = 19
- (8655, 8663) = 17.1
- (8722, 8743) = 20.4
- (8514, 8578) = 18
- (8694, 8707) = 19.9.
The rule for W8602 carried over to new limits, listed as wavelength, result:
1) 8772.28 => 19.95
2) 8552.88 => 18.43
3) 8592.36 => 19.19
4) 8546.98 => 15.35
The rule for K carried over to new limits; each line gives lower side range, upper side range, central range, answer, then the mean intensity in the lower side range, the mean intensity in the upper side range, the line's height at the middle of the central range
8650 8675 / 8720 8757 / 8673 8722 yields -2.5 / 17.9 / 20.2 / 18.9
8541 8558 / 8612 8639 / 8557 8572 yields -1.0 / 17.4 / 19.3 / 17.8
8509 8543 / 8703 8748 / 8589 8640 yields -2.1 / 17.6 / 19.9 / 18.6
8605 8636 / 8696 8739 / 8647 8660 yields 0.8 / 19.6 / 20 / 19.7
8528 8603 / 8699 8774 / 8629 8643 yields 0.2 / 18.6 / 20.2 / 19.3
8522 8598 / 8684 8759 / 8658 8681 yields 1.5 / 18.5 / 20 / 19.5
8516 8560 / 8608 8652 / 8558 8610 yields -3.1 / 17.5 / 19.3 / 18.4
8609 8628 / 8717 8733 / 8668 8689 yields 0.0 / 19.7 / 20.3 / 20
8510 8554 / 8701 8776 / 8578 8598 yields -1.9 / 17.4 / 20.2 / 18.1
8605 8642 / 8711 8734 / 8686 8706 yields 0.0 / 19.3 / 20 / 19.9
